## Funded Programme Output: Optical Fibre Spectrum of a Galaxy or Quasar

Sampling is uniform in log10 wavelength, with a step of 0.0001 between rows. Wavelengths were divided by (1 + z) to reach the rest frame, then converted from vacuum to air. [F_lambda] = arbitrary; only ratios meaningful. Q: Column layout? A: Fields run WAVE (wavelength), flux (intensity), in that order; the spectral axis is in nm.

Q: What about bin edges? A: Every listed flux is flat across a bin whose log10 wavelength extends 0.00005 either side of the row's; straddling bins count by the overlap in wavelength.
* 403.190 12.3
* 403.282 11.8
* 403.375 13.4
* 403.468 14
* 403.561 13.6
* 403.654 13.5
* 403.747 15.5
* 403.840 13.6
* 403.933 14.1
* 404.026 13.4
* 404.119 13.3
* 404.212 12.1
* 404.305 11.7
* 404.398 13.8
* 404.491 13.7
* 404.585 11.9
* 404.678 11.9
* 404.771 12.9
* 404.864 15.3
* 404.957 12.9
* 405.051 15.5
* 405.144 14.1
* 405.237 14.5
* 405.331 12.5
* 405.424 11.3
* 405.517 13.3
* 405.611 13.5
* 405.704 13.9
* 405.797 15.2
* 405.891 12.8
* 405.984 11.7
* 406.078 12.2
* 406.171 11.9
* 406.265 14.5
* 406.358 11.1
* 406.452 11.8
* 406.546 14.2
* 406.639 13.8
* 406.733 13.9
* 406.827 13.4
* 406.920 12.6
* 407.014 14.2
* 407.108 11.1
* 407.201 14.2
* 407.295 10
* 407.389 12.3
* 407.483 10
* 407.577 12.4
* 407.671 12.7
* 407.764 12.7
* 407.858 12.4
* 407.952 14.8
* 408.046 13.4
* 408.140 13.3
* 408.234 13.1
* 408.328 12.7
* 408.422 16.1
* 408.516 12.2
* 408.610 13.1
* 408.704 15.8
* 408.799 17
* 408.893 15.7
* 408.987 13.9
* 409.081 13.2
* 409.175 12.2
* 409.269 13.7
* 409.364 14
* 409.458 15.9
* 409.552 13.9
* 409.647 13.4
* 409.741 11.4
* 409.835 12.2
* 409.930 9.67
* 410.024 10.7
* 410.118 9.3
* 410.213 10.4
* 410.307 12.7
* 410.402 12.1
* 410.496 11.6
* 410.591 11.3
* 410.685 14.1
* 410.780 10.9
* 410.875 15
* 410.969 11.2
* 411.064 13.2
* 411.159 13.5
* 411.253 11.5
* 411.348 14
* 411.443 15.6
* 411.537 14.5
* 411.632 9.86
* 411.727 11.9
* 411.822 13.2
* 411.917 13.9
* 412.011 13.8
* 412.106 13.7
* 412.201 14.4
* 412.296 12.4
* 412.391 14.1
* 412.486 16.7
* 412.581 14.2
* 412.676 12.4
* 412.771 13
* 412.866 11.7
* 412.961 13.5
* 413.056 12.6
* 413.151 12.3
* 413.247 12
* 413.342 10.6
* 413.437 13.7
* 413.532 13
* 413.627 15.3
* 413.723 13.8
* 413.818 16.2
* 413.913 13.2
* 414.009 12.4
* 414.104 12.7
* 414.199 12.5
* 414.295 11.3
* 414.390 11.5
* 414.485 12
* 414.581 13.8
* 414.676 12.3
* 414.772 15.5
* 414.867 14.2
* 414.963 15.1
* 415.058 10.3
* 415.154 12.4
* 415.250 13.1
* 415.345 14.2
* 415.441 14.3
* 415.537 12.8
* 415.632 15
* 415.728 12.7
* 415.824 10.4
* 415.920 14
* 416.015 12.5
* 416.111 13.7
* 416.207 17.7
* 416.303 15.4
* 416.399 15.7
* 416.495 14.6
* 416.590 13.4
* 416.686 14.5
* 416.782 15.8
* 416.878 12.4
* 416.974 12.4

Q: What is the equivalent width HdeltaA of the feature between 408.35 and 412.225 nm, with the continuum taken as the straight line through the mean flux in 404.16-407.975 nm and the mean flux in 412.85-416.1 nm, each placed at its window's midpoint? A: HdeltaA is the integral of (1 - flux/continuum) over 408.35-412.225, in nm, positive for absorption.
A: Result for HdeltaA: -0.02 nm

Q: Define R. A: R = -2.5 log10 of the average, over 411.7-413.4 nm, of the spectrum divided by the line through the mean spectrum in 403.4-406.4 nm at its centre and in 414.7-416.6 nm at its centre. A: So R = 0.04 mag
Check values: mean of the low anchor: 13.3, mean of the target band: 13.2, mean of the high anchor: 13.8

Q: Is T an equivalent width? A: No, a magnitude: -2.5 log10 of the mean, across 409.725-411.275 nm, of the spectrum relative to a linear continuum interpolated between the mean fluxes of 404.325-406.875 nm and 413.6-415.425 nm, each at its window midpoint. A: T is 0.12 mag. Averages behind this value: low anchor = 13.2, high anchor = 13.2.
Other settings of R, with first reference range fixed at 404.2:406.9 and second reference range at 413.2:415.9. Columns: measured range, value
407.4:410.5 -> 0.01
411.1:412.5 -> -0.03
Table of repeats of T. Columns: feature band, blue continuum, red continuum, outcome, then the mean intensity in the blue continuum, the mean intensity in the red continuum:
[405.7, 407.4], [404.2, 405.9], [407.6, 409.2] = 0.05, 13.3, 13.8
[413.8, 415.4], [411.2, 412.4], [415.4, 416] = 0.01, 13.3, 13.2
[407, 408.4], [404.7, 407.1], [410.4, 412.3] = 0.04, 13.3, 13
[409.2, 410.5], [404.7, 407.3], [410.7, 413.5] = 0.08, 13.2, 13.1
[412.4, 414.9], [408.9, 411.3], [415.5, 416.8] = 0.02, 12.5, 14.1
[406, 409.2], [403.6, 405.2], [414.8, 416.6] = 0.03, 13.5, 13.8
